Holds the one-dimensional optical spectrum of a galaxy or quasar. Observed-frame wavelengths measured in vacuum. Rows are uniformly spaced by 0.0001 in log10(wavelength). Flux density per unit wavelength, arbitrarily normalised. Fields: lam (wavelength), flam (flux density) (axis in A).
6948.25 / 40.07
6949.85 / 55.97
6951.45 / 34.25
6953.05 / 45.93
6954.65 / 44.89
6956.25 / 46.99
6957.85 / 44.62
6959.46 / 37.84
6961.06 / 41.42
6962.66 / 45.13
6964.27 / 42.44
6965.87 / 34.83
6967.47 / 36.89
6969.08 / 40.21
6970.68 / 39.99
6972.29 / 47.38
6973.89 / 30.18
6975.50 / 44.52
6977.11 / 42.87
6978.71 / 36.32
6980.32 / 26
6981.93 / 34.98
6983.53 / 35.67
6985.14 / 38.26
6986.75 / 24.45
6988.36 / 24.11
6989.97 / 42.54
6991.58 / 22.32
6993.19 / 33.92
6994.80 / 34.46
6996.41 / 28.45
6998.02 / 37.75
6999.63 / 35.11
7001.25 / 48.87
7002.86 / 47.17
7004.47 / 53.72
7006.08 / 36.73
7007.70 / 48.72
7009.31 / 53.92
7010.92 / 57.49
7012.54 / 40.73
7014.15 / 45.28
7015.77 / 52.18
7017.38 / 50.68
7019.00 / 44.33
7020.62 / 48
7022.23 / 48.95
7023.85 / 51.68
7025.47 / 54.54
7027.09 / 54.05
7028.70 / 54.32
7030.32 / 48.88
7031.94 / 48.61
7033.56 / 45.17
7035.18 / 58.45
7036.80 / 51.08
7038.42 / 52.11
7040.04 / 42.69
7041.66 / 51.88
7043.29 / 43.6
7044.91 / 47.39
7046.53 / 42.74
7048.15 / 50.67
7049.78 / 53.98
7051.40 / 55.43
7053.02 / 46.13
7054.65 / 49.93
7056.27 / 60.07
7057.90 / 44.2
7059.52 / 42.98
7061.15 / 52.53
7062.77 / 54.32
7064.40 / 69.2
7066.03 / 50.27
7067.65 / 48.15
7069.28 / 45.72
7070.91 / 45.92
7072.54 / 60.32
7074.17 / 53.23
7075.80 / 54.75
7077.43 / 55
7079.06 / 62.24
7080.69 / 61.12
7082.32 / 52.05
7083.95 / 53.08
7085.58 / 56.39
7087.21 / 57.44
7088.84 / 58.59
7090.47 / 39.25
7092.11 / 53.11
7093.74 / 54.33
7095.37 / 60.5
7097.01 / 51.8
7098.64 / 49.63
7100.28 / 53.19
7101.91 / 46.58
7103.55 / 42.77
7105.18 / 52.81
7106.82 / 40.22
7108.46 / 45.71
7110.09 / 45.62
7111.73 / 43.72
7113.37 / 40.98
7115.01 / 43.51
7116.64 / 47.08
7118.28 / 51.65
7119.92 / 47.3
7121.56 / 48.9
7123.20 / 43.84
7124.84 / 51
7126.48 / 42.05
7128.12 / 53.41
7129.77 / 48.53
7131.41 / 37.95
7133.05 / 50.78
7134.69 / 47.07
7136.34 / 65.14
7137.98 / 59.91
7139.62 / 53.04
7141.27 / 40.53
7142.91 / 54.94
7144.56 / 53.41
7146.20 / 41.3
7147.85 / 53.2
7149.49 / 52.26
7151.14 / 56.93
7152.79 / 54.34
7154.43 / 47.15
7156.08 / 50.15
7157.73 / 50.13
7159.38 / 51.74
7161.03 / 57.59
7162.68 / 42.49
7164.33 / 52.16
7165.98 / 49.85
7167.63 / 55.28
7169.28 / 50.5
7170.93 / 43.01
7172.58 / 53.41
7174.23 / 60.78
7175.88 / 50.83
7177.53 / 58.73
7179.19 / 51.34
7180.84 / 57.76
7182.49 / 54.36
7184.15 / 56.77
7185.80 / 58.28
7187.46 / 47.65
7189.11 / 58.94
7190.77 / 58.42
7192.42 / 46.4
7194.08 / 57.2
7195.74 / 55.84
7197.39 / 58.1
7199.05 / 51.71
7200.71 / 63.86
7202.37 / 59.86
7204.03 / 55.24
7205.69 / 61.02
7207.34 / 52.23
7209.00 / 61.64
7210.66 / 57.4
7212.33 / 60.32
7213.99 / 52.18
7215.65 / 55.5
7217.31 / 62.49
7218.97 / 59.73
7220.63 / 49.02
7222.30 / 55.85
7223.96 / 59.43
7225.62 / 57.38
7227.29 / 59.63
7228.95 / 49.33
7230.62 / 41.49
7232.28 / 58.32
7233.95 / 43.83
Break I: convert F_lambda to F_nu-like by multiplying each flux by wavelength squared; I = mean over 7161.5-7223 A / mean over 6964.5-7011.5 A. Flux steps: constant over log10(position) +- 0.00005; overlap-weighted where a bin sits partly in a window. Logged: 1.51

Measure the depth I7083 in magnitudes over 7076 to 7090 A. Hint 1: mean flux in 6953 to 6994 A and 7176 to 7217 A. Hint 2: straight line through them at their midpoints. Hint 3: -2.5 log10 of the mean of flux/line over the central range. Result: -0.20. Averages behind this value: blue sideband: 37.7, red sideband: 56.3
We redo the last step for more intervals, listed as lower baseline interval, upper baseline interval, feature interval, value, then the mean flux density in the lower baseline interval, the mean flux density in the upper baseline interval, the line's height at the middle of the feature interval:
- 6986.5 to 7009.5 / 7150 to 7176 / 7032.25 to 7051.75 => -0.185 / 38.1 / 51.7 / 41.7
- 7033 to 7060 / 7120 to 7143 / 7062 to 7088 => -0.114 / 49.4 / 49.5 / 49.5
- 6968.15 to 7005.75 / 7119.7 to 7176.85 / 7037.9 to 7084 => -0.195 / 36.9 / 50.7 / 43.2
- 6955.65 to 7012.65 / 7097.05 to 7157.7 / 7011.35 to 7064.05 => -0.163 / 39.3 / 48.9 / 42.9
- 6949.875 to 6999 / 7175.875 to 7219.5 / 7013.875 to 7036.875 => -0.202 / 37.6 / 56.5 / 41.9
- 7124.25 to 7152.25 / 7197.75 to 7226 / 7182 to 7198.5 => 0.005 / 50.7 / 57.4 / 55.4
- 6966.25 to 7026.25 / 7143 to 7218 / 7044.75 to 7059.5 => -0.110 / 41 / 54.2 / 45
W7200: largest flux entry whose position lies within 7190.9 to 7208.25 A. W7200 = 63.86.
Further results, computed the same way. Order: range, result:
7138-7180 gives 60.78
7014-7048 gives 58.45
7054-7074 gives 69.2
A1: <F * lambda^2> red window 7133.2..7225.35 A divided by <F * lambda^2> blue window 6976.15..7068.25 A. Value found 1.24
